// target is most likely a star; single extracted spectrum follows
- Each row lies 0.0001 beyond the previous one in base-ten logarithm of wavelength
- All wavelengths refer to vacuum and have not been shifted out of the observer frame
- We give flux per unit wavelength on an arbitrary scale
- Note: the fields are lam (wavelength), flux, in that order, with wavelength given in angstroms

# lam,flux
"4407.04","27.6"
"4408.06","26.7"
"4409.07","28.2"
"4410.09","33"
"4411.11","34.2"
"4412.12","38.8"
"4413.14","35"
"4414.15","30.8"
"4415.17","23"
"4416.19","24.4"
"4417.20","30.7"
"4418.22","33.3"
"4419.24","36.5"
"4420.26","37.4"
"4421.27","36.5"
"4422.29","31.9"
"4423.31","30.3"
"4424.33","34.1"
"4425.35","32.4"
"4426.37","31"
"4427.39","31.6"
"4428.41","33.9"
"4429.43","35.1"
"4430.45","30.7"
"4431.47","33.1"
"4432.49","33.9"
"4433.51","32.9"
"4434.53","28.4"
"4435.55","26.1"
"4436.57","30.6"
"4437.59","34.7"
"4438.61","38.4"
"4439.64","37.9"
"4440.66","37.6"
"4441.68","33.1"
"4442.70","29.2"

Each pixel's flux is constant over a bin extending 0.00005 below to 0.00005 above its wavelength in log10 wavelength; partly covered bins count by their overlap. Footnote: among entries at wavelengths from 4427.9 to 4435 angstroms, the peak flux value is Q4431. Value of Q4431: 35.1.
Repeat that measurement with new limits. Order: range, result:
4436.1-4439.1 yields 38.4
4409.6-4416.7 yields 38.8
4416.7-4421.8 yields 37.4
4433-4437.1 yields 32.9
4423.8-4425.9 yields 34.1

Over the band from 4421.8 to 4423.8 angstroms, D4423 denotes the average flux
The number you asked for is 31.1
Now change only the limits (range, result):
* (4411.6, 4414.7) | 34.8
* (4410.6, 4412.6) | 36.5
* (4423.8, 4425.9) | 33.1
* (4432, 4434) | 33.4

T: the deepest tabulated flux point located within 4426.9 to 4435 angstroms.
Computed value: 28.4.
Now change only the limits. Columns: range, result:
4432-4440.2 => 26.1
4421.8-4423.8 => 30.3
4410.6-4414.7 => 30.8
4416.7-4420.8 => 30.7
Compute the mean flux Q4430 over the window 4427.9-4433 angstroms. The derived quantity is 33.3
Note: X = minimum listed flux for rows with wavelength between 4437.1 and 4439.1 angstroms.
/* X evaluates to 34.7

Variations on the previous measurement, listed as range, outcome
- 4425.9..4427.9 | 31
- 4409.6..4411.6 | 33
